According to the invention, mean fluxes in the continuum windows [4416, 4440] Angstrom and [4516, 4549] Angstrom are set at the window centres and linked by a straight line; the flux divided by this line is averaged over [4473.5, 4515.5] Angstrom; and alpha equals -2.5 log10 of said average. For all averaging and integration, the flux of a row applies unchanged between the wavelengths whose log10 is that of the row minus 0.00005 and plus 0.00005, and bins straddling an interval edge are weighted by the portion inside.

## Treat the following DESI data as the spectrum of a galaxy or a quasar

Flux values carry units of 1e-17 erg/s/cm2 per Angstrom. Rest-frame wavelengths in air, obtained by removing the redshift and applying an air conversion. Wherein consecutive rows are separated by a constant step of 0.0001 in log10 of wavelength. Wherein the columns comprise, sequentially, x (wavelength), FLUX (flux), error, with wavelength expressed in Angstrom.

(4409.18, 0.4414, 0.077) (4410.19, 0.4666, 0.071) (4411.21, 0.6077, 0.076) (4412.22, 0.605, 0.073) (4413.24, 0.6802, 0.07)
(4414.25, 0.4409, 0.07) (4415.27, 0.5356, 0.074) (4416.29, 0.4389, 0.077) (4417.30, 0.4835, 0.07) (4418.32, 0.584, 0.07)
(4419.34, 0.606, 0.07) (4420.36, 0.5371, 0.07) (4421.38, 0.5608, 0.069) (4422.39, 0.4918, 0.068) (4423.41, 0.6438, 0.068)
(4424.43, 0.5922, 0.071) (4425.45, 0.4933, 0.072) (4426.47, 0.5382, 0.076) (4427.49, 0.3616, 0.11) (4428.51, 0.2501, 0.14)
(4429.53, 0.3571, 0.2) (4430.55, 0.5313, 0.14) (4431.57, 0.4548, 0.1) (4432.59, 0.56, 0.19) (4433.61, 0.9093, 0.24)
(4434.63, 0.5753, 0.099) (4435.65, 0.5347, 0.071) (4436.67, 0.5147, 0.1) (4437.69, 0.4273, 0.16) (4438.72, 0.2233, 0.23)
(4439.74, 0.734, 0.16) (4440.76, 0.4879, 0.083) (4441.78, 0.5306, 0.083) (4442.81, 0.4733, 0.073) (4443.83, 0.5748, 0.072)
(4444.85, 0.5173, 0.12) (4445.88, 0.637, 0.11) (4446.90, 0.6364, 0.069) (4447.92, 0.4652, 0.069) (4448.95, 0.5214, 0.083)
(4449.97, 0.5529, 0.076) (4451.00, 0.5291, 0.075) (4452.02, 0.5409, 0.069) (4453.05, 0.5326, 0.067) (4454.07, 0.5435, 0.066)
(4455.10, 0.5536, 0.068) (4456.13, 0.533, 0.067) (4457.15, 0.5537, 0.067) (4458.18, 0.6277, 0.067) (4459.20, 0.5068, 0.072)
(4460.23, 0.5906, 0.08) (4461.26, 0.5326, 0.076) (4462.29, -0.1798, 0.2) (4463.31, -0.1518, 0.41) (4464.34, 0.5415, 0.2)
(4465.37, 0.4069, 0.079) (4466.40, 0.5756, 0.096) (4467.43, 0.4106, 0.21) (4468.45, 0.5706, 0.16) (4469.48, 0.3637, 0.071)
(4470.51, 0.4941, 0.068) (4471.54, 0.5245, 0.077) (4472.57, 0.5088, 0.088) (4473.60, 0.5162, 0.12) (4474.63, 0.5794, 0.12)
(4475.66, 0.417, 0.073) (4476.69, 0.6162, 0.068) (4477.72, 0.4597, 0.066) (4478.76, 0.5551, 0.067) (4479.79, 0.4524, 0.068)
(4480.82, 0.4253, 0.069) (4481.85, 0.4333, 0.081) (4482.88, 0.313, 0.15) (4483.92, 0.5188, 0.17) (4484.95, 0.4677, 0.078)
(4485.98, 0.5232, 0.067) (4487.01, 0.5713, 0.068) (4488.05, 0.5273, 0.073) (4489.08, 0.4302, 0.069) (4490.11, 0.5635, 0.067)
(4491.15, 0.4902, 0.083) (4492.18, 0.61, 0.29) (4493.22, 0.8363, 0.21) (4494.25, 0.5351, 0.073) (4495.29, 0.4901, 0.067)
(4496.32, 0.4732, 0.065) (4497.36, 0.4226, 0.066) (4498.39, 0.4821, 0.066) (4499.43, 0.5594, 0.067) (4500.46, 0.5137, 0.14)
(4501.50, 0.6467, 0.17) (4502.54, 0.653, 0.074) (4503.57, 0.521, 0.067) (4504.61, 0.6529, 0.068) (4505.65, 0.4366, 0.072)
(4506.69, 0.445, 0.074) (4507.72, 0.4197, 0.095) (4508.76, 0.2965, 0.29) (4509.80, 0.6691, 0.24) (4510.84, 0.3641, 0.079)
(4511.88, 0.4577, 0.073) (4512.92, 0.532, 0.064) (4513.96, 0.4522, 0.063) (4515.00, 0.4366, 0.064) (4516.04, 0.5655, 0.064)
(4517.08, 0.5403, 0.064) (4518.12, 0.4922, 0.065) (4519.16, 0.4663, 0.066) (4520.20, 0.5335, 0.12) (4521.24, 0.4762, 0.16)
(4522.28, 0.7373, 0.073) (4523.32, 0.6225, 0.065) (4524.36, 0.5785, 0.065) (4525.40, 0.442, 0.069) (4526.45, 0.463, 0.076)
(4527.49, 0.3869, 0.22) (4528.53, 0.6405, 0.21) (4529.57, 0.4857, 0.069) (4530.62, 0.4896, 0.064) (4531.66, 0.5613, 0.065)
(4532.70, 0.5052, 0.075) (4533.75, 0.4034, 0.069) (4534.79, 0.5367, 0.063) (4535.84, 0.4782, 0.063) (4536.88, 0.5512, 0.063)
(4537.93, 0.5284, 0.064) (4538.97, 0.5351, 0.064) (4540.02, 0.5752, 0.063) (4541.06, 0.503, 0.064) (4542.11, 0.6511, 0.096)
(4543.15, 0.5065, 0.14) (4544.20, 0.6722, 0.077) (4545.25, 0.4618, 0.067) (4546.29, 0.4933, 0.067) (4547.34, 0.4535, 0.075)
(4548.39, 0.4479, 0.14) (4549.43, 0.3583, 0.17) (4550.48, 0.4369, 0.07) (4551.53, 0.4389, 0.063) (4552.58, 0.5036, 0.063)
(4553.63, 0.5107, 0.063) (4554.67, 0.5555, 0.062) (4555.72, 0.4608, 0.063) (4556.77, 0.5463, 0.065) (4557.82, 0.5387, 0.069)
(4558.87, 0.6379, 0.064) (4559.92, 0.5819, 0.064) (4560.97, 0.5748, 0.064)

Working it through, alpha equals 0.030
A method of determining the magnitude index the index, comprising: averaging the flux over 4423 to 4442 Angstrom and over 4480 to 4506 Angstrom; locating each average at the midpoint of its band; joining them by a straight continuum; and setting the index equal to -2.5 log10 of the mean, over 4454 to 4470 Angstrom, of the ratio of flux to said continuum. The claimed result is 0.192 mag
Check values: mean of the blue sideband 0.511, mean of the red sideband 0.524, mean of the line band 0.433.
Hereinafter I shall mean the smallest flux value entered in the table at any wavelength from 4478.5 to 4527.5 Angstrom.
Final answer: 0.2965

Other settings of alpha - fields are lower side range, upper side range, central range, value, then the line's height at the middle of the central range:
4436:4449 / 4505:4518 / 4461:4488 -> 0.13 mag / 0.496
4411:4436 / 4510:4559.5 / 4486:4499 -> -0.03 mag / 0.52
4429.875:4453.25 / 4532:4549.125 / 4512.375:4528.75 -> 0.00 mag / 0.522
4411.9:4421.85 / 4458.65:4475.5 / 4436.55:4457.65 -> -0.12 mag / 0.473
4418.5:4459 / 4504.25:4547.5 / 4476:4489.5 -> 0.08 mag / 0.521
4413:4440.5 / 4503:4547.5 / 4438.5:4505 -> 0.02 mag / 0.516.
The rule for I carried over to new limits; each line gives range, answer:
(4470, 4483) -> 0.313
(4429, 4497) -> -0.1798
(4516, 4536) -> 0.3869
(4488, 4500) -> 0.4226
